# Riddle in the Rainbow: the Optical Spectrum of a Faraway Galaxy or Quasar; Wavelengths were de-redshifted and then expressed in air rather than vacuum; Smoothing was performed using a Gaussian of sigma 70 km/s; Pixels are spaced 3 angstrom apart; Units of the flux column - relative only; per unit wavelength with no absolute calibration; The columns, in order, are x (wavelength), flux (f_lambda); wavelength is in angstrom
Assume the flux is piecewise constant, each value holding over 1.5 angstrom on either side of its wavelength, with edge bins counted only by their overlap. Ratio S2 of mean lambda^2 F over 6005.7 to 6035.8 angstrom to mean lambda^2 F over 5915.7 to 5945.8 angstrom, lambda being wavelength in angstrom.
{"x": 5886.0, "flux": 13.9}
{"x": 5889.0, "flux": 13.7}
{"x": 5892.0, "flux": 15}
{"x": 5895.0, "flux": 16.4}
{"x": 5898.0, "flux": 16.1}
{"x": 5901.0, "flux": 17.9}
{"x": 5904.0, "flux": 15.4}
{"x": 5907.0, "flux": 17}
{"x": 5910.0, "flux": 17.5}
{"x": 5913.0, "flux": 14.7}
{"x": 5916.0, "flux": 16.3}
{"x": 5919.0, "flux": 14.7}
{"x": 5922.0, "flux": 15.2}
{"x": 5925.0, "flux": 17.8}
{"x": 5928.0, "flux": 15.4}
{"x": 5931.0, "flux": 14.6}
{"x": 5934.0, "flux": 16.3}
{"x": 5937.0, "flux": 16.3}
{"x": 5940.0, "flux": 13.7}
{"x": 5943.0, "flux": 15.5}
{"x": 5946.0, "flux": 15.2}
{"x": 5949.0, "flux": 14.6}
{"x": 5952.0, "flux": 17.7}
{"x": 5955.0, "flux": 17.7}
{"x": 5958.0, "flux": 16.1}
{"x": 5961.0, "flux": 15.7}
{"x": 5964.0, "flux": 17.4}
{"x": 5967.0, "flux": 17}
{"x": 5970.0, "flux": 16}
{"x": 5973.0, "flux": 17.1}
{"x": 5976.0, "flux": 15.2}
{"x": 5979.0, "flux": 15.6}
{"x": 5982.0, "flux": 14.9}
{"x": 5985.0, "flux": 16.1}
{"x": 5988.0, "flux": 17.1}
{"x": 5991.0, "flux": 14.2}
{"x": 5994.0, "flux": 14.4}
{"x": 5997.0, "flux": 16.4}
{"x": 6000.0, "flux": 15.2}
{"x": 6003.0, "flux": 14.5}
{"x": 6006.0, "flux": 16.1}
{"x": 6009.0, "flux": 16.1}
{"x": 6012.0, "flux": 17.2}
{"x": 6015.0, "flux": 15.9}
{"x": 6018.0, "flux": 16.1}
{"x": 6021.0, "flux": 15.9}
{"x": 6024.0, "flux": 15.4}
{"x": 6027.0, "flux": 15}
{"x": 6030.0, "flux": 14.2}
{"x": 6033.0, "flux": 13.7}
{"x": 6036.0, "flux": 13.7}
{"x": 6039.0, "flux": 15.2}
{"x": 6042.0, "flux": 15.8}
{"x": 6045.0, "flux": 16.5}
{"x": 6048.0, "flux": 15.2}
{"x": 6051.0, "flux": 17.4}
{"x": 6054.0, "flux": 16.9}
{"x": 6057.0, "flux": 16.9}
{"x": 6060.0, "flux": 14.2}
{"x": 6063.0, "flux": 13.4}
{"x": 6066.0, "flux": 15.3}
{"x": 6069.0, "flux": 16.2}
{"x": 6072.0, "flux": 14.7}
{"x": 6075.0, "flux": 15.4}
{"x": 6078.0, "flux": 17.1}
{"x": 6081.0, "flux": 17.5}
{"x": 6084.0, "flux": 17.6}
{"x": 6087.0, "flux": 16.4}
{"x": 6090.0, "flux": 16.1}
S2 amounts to 1.0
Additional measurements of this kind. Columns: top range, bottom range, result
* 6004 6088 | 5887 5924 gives 1.04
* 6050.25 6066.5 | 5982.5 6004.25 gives 1.04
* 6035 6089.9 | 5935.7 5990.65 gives 1.03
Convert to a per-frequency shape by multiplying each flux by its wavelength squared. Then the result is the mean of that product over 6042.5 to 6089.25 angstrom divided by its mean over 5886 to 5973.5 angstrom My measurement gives 1.05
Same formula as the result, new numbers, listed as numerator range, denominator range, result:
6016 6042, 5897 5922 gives 0.97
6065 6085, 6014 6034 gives 1.09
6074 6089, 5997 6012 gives 1.10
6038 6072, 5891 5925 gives 1.02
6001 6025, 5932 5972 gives 1.01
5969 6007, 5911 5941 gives 1.02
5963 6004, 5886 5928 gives 1.02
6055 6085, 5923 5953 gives 1.06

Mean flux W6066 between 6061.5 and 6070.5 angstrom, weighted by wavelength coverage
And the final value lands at 15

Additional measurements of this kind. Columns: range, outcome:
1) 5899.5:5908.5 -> 16.8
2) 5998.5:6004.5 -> 14.8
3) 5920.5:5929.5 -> 16.1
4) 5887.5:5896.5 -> 15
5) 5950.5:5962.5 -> 16.8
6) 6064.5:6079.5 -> 15.7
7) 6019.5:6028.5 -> 15.4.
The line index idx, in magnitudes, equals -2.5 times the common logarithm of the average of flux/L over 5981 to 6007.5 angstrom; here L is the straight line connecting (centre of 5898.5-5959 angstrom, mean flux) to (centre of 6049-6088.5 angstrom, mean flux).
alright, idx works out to 0.04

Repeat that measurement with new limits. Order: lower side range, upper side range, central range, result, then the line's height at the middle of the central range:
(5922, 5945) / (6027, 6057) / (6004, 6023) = -0.045 mag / 15.5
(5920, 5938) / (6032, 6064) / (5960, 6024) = -0.018 mag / 15.6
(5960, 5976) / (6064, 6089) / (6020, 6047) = 0.091 mag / 16.3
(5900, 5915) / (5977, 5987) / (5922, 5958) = 0.014 mag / 16.1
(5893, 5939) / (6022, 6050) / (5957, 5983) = -0.037 mag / 15.6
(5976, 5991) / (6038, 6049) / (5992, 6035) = 0.021 mag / 15.7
